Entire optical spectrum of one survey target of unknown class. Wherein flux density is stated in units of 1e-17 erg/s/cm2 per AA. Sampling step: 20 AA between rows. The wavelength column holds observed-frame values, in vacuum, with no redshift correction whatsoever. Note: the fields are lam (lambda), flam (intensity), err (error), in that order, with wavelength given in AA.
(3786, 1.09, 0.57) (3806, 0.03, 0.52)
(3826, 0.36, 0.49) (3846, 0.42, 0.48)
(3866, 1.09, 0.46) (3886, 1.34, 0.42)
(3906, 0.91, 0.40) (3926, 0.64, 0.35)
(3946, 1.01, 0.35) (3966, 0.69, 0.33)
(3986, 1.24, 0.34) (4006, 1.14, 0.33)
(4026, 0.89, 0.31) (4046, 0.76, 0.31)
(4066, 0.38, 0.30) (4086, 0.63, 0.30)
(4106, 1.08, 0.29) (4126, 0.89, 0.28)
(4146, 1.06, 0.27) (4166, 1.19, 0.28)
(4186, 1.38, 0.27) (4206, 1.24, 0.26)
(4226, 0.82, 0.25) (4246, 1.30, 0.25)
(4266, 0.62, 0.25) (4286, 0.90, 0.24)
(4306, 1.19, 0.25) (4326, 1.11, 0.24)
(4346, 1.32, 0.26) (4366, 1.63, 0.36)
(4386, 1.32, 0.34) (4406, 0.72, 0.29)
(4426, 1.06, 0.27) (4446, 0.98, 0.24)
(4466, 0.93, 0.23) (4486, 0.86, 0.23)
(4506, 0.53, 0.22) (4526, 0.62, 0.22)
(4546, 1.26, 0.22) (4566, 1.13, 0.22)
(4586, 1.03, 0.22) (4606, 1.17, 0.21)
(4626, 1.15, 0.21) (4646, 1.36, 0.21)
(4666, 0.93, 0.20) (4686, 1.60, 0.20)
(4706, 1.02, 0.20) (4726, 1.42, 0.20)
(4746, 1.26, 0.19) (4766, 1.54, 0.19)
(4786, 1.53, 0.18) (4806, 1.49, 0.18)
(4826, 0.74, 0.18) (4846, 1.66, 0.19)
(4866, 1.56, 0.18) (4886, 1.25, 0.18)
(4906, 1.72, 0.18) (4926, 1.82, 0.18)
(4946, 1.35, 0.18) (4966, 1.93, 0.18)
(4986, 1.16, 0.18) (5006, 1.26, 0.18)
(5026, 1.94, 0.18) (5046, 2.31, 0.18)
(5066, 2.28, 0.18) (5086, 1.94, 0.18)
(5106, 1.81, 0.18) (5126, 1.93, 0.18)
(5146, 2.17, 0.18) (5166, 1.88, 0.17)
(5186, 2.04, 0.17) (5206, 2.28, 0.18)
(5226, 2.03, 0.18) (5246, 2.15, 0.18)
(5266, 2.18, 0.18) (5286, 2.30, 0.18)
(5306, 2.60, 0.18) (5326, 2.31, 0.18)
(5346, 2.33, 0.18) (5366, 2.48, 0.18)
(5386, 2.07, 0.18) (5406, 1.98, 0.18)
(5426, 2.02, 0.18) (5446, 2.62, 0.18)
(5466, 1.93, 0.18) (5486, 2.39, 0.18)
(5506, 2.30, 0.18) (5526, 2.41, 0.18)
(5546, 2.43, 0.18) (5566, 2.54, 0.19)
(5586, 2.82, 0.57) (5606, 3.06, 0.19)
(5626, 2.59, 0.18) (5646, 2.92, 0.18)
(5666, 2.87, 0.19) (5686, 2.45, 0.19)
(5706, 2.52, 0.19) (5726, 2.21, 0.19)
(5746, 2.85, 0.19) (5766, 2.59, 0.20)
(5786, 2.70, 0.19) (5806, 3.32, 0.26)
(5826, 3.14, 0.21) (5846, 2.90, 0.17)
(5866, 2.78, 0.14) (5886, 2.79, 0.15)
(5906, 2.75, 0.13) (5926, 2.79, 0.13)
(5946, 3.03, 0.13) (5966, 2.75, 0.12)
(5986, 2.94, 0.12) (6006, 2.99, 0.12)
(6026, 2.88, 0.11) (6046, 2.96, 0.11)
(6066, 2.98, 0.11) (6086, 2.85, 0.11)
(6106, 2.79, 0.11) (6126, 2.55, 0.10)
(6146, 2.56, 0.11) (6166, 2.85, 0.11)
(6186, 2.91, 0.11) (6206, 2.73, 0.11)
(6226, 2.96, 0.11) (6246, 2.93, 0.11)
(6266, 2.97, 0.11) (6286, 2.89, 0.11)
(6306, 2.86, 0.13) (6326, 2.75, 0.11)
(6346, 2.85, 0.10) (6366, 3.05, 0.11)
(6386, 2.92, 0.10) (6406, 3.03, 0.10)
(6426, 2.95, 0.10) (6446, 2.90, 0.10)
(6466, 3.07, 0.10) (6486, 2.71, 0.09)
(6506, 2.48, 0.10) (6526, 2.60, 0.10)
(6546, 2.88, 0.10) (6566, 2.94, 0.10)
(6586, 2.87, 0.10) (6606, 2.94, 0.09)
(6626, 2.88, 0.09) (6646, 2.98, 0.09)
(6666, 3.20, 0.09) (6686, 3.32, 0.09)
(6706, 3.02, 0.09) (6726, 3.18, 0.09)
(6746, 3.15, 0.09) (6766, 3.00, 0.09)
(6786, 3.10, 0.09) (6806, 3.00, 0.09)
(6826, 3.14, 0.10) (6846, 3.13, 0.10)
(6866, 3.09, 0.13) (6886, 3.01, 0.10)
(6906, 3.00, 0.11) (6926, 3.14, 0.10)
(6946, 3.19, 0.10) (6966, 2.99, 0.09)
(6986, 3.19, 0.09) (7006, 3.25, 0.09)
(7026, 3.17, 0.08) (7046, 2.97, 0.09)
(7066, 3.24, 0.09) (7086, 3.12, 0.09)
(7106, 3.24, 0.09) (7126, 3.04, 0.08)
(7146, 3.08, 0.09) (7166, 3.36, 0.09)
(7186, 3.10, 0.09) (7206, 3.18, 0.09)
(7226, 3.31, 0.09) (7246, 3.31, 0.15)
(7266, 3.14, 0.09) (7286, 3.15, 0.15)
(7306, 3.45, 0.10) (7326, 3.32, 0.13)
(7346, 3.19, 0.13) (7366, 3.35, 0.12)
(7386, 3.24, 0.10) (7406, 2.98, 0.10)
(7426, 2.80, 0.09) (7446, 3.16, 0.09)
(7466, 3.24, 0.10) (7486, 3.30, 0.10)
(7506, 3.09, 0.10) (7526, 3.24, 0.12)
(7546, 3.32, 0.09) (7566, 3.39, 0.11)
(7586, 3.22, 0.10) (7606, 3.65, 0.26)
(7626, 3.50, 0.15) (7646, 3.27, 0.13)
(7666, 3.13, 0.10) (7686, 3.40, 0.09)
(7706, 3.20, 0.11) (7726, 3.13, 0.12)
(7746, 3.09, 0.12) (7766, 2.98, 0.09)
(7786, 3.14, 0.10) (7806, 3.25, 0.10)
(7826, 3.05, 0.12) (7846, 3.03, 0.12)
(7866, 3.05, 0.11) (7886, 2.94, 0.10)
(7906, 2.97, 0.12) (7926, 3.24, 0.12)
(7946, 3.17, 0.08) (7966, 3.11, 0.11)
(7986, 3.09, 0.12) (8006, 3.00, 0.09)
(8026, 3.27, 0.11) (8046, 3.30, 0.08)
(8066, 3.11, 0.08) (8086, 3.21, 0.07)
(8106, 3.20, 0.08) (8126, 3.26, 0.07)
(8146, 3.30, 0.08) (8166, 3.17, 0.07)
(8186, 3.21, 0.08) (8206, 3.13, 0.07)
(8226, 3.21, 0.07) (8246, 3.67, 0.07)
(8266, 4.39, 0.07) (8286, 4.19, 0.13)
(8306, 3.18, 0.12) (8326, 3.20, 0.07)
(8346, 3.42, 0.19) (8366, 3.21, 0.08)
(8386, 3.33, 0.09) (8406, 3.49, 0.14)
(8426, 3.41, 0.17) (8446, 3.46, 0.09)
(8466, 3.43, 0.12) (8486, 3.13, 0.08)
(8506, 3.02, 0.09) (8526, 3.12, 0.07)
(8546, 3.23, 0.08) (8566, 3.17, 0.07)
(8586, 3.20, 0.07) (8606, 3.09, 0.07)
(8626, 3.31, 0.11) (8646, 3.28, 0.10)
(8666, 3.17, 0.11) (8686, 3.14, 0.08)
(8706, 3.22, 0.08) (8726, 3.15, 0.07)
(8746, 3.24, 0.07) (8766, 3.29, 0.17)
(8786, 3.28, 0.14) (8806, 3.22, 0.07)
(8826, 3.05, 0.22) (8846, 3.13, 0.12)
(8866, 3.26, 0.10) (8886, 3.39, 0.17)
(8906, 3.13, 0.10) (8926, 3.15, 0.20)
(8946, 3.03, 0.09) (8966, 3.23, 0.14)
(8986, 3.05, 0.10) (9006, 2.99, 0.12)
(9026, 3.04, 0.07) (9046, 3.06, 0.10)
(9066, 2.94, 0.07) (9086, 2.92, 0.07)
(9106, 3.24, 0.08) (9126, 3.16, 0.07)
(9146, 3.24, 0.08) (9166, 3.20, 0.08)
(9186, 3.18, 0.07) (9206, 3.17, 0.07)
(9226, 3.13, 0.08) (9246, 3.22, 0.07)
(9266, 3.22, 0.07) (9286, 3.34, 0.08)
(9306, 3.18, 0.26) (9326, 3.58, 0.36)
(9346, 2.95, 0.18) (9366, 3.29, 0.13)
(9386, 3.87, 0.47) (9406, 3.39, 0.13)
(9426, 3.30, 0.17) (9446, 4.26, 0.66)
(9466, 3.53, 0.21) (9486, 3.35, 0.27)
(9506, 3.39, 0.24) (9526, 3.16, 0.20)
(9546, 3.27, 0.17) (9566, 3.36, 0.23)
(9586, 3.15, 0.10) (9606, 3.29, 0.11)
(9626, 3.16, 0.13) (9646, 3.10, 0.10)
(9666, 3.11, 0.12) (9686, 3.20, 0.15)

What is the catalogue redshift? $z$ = 0.259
